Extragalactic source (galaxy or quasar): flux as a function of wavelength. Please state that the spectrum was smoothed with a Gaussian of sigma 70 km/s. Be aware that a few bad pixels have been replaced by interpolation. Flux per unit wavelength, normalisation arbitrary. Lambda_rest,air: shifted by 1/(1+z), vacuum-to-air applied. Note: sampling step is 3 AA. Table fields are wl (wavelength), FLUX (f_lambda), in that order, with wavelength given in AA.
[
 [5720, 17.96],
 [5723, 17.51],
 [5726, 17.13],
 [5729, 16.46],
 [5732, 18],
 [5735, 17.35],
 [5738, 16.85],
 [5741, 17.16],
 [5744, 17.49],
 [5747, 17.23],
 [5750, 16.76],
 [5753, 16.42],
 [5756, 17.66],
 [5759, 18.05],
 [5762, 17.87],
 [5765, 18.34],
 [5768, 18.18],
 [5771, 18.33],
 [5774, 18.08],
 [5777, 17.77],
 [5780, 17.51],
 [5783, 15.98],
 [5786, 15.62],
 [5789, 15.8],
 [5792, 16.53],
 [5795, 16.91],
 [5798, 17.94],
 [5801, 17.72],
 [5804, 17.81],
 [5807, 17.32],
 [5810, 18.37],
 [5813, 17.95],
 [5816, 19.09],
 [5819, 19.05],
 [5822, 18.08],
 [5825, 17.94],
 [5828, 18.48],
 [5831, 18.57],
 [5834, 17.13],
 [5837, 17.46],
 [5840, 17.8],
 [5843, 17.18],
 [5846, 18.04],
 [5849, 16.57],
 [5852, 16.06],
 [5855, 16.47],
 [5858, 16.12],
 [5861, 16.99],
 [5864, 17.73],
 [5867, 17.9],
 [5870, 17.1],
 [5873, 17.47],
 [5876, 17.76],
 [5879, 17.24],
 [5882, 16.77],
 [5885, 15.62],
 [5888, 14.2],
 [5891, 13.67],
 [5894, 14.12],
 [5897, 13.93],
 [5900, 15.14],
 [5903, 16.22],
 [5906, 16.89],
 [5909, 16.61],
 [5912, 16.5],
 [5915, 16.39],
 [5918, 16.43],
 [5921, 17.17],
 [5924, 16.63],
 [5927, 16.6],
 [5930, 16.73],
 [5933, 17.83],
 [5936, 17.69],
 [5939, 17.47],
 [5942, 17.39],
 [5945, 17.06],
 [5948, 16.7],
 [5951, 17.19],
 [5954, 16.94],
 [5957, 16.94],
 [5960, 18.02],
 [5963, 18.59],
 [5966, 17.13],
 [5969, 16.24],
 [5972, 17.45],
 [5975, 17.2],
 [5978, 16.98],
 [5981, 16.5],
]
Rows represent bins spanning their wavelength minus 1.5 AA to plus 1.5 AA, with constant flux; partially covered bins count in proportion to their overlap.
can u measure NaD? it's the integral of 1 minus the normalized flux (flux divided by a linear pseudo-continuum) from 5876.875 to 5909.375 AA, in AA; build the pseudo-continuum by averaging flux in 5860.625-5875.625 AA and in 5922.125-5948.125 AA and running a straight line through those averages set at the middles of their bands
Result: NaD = 3.5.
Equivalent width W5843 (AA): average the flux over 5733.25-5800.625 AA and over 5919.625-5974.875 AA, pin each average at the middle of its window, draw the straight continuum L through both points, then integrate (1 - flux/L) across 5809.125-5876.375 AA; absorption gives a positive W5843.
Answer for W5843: -1.4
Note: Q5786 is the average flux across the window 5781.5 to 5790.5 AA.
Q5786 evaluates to 15.8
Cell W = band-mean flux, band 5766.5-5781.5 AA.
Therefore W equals 18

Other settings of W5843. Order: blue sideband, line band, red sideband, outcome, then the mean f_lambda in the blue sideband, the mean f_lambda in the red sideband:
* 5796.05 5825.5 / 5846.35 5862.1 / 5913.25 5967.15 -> 1.1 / 18.1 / 17.2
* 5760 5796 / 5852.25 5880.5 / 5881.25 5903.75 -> -3.2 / 17.3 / 14.9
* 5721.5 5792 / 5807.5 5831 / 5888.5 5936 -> -2.2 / 17.3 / 16.1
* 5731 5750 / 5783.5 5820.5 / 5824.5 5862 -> -0.4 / 17.3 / 17.3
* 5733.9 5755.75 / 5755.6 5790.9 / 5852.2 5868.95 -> -0.8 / 17.1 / 17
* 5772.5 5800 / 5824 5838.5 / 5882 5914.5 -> -1.4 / 16.9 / 15.4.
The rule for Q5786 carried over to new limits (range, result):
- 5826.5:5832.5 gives 18.5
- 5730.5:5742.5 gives 17.3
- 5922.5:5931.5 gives 16.7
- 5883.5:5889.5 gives 14.9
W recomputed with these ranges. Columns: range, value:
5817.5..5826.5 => 18.4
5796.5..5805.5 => 17.8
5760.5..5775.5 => 18.2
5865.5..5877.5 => 17.6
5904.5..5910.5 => 16.8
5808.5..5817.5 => 18.5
